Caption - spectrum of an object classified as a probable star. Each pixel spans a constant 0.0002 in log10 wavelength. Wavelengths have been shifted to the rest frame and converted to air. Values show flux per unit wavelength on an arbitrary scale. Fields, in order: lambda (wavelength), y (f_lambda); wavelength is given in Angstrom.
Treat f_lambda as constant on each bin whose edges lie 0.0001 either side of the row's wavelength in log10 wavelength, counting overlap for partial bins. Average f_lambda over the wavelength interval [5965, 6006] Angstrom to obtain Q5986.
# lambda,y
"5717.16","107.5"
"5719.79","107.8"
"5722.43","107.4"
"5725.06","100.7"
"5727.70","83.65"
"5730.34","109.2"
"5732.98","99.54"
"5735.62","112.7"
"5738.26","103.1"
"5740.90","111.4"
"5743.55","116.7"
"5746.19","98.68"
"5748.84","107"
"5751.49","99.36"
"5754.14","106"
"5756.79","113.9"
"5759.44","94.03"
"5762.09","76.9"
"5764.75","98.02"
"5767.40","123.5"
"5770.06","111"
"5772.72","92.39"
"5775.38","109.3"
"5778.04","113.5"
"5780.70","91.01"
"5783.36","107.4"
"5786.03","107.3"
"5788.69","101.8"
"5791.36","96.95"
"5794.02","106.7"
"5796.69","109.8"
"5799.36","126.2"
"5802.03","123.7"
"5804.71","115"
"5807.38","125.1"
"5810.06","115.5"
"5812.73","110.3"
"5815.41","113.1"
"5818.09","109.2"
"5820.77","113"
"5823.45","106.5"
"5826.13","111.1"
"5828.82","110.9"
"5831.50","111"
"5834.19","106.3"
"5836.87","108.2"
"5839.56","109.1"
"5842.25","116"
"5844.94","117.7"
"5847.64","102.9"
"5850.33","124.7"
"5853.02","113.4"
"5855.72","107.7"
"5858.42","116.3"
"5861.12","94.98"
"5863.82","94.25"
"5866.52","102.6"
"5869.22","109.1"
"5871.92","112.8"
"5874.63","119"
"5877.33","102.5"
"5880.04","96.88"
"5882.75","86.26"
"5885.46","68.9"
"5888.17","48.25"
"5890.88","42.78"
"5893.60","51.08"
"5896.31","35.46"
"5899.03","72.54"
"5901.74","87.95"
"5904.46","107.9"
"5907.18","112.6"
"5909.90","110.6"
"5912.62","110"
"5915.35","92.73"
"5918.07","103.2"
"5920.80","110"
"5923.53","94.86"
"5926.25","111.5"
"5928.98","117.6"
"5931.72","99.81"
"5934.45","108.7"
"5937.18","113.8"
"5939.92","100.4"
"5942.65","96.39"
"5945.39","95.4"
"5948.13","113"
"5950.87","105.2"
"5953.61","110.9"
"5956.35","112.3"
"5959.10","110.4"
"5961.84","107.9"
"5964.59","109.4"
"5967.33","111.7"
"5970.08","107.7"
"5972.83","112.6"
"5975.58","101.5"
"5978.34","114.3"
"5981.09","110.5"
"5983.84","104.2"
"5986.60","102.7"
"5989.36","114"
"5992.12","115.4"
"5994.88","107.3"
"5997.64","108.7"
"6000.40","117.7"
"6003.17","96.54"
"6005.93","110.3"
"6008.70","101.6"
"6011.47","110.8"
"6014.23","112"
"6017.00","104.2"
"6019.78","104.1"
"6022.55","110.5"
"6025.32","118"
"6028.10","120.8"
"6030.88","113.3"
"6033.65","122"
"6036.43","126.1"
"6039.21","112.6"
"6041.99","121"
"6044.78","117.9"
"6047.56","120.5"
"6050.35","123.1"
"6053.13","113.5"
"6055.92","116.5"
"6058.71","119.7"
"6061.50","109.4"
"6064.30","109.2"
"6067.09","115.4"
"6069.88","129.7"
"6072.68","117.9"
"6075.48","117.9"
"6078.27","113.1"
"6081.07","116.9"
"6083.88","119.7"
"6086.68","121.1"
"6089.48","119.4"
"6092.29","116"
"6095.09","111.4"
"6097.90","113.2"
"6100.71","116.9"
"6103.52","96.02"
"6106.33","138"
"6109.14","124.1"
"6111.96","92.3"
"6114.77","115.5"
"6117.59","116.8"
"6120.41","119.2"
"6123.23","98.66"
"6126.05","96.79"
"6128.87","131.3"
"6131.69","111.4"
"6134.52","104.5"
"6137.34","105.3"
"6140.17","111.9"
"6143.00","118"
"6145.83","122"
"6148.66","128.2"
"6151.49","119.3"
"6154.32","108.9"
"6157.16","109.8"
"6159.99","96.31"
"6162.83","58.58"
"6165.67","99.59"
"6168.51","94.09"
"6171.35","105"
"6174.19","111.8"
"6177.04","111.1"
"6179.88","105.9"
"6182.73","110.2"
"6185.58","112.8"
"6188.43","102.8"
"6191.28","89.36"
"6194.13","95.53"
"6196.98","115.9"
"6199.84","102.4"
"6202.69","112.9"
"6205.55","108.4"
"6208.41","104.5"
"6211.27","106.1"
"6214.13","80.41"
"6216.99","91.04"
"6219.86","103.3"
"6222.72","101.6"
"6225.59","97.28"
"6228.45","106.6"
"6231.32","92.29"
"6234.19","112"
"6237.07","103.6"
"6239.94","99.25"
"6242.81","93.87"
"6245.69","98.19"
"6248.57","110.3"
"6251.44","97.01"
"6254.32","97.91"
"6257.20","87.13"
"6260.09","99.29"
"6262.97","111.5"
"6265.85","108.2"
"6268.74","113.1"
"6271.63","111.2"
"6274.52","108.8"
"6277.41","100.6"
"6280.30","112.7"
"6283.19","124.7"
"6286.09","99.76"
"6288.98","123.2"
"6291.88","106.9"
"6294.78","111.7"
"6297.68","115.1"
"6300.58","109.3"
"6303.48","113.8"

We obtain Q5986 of 109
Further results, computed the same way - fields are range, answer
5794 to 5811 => 118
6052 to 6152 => 115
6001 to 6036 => 111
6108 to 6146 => 112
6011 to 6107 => 116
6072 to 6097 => 117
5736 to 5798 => 104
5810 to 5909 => 98.9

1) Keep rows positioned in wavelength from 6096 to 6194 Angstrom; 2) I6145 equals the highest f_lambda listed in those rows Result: 138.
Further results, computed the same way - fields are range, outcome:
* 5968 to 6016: 117.7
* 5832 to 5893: 124.7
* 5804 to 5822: 125.1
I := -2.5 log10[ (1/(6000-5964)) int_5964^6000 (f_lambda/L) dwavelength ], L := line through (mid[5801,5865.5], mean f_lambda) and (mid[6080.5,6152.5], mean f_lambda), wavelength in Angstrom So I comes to 0.036 mag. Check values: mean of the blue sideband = 111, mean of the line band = 109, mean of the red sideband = 115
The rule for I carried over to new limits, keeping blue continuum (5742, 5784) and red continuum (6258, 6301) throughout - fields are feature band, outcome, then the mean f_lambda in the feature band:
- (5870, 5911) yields 0.25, 83.9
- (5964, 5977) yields -0.02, 109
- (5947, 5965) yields -0.04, 110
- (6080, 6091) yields -0.11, 119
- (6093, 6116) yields -0.06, 114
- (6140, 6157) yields -0.09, 118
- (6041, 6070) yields -0.10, 117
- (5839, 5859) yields -0.09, 114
